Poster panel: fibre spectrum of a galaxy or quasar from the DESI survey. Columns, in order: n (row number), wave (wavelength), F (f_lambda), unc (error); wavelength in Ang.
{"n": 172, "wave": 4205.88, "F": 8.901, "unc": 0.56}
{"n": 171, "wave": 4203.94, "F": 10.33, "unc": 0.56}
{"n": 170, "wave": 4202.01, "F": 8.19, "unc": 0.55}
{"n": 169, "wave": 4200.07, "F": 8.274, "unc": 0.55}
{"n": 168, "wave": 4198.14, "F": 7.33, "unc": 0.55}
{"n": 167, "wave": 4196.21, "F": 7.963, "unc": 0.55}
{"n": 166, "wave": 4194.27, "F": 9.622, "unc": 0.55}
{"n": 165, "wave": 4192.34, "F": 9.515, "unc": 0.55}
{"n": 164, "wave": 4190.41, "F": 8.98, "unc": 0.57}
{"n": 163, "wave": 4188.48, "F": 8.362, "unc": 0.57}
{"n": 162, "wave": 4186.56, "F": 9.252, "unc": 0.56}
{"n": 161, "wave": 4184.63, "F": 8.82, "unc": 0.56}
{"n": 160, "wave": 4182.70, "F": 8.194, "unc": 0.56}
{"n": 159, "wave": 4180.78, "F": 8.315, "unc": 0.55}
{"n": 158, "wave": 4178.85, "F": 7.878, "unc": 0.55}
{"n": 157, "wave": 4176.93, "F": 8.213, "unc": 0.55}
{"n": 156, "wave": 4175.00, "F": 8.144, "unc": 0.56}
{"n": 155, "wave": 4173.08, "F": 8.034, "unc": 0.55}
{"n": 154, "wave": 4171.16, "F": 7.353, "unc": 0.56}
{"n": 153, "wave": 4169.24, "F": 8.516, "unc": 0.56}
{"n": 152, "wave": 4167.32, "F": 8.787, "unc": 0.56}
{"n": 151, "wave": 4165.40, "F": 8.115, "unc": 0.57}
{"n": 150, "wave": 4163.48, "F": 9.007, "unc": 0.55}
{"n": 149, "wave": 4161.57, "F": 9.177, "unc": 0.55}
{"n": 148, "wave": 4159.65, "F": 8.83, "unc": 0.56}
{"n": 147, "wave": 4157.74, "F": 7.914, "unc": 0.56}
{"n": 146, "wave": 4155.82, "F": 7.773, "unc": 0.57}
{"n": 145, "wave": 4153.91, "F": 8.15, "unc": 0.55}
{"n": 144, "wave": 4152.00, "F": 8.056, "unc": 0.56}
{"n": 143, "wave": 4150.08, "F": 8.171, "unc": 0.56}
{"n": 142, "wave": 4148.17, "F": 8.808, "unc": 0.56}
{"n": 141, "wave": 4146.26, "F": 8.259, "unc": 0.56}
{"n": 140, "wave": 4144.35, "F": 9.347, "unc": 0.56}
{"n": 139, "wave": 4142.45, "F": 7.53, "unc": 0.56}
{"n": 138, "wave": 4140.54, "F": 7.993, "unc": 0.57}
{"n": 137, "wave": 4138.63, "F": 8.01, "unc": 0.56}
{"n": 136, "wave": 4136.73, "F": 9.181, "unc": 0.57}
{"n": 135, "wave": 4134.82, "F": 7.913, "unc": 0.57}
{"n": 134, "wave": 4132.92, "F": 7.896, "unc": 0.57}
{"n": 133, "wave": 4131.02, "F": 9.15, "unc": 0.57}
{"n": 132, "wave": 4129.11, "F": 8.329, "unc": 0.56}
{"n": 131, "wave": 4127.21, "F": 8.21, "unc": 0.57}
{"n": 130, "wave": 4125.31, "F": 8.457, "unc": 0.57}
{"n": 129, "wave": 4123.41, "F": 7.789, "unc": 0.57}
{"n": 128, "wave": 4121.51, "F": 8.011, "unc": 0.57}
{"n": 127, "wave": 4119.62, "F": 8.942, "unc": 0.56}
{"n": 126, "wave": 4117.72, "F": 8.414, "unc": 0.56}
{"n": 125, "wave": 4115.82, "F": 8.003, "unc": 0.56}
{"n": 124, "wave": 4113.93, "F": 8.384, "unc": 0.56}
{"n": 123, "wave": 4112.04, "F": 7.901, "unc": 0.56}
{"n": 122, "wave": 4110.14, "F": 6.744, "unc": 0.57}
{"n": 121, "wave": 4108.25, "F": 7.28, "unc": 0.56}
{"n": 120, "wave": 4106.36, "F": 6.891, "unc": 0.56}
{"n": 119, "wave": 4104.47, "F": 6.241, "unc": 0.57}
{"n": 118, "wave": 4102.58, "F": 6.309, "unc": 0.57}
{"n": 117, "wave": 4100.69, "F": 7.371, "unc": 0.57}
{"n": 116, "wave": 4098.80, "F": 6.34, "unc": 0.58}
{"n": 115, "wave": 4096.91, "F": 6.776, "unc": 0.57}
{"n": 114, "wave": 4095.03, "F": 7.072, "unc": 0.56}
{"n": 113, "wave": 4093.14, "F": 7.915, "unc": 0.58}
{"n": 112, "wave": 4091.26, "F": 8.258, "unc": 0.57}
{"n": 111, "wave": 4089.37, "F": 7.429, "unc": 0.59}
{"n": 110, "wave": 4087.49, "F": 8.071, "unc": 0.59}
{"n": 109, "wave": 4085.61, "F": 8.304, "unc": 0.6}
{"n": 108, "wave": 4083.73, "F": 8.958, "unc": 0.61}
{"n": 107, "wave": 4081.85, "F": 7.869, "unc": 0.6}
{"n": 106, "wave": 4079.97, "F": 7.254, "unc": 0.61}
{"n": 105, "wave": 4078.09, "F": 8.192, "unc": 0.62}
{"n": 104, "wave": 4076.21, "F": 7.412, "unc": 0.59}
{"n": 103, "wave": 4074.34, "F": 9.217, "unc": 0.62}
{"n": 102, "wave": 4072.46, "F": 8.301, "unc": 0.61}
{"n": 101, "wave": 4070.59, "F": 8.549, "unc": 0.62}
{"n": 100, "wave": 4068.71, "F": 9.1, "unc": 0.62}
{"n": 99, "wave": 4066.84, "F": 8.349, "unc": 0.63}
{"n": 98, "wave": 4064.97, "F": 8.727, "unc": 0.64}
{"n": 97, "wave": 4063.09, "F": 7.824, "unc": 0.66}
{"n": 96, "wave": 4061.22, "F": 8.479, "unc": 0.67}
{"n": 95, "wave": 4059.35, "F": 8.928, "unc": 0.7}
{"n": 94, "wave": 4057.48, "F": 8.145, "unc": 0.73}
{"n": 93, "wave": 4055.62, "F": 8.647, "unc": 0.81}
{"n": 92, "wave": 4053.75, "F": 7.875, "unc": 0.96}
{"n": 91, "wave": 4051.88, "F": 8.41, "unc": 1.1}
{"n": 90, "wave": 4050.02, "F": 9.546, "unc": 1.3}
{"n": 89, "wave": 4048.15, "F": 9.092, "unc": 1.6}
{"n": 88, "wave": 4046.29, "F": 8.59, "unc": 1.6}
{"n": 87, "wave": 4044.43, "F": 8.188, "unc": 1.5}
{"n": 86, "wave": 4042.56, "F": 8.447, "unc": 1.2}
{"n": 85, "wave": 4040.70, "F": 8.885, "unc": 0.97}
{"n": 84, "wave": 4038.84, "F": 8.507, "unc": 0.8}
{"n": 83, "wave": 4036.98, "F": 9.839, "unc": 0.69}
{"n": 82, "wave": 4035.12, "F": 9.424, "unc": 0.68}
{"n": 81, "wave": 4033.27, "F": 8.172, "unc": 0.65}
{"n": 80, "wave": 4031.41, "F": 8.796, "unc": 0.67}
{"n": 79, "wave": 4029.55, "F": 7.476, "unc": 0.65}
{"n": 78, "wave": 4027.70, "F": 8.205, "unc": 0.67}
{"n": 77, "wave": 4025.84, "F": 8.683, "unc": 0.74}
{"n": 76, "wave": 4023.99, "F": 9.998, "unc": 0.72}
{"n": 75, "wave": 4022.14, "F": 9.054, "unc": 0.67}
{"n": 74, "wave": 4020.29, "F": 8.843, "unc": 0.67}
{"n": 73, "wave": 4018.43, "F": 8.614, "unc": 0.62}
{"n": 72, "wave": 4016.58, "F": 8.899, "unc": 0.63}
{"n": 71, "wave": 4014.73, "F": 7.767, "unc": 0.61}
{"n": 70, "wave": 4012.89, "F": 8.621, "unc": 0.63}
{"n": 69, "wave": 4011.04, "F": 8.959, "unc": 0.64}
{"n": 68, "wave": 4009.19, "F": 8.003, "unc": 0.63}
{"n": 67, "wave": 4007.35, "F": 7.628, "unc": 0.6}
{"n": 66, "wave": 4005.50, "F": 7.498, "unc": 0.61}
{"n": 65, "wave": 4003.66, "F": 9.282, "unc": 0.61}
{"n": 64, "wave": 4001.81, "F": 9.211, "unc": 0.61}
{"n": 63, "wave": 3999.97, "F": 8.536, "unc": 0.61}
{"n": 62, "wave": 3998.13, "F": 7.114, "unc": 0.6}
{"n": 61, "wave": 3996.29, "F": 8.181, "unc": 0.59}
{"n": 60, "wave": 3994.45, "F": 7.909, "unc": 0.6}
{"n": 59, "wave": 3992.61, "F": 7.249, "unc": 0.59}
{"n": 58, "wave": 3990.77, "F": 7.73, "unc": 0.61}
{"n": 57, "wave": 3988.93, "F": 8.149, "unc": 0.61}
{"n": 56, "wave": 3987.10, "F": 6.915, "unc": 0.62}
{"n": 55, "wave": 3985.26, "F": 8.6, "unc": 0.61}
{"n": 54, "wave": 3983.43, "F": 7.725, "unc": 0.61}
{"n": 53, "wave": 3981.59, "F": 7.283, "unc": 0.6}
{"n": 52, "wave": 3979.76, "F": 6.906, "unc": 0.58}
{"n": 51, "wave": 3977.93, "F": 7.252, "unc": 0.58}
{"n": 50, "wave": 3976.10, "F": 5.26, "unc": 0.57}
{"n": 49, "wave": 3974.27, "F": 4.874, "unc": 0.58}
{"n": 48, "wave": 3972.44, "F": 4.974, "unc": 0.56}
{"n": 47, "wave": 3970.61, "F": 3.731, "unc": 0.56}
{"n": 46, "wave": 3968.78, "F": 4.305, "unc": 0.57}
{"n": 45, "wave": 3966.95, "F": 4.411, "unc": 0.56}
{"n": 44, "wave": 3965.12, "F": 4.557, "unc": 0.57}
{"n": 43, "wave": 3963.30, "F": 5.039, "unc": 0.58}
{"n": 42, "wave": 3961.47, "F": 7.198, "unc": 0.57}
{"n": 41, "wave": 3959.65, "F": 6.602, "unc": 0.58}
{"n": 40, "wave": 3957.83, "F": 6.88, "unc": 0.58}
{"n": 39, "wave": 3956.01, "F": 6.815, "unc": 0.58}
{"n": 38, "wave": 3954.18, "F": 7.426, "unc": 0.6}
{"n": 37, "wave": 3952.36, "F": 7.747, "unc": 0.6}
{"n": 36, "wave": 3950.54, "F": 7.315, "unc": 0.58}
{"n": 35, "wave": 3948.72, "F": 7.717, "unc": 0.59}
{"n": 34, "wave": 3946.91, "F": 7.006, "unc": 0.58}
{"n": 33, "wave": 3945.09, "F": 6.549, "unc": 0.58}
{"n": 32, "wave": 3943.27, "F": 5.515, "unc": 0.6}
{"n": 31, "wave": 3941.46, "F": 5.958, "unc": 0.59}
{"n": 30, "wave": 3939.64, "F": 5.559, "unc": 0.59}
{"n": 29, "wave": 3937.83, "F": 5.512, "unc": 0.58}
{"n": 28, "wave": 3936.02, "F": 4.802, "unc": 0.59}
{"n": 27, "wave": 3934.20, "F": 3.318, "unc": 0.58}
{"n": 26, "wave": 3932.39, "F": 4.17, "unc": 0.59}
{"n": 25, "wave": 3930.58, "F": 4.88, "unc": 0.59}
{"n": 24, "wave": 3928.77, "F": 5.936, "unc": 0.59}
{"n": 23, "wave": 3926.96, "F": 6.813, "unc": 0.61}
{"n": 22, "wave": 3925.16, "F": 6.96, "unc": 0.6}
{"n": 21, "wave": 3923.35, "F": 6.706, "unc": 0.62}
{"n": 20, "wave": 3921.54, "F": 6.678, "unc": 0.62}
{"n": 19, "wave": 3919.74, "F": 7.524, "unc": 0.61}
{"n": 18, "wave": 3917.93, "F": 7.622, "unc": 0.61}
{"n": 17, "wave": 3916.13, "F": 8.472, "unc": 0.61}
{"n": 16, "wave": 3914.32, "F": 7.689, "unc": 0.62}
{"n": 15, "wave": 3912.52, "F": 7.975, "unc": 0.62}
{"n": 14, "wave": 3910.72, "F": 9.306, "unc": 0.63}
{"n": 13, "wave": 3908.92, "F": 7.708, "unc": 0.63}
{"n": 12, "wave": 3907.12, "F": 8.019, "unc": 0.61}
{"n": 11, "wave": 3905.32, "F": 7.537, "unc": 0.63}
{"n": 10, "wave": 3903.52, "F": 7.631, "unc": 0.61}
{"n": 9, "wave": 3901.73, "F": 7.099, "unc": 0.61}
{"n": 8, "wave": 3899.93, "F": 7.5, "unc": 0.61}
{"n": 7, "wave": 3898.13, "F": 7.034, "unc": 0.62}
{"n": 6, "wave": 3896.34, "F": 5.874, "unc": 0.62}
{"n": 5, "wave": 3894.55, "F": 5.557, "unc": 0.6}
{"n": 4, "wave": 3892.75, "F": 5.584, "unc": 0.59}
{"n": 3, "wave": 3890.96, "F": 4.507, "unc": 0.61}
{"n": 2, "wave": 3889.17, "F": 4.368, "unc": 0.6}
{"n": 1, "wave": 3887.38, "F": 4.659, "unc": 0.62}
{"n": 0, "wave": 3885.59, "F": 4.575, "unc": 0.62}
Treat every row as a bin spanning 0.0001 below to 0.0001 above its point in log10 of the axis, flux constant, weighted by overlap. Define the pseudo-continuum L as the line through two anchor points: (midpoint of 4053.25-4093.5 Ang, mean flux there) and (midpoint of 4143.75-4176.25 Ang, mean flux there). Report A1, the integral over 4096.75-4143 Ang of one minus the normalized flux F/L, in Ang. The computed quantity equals 3.0 Ang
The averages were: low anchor 8.27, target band 7.78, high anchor 8.36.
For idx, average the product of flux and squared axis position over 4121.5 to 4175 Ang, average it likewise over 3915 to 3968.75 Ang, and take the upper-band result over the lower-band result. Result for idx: 1.5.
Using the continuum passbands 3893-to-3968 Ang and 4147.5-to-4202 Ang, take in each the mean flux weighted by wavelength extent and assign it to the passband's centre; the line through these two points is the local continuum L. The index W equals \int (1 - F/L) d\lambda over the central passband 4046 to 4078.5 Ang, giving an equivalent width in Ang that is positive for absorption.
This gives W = -4.1 Ang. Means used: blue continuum 6.58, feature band 8.53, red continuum 8.41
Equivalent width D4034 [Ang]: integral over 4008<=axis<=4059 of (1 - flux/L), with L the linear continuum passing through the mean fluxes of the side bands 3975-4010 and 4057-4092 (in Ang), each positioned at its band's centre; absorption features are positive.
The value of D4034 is -4.3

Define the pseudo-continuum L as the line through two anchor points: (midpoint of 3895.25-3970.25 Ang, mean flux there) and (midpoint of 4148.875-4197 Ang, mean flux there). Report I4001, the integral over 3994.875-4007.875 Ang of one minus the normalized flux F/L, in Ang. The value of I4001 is -2.06 Ang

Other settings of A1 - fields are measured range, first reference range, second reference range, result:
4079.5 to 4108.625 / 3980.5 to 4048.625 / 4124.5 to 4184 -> 3.3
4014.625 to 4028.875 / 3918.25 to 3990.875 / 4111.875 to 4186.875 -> -3.8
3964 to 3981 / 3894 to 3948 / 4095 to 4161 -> 4.3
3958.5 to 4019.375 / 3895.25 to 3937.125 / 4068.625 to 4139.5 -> 1.1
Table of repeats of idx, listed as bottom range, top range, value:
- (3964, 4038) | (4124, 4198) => 1.19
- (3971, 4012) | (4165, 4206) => 1.25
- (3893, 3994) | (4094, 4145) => 1.29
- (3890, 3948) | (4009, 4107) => 1.36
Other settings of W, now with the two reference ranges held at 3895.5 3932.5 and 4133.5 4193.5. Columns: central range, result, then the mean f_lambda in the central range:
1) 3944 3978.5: 6.2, 6.07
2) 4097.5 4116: 2.3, 7.1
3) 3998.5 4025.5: -3.4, 8.61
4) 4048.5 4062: -1.3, 8.6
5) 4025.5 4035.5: -0.8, 8.39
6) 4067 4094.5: -0.7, 8.19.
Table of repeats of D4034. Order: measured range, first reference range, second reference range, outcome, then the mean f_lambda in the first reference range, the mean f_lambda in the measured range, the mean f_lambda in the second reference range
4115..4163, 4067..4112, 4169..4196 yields -1.39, 7.66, 8.34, 8.5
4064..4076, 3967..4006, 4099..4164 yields -1.60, 7.02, 8.63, 8.05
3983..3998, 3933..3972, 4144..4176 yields -3.42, 5.88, 7.77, 8.36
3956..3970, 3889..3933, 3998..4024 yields 3.79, 6.82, 5.61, 8.53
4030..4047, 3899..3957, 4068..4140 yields -2.81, 6.79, 8.72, 7.9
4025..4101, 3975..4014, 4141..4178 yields -2.63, 7.8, 8.29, 8.32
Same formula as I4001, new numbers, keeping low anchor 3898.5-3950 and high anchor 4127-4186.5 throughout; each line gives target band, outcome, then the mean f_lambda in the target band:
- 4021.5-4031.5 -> -1.68 Ang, 8.69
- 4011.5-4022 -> -1.76 Ang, 8.6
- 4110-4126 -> -0.12 Ang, 8.13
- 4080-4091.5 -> -0.33 Ang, 8.07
